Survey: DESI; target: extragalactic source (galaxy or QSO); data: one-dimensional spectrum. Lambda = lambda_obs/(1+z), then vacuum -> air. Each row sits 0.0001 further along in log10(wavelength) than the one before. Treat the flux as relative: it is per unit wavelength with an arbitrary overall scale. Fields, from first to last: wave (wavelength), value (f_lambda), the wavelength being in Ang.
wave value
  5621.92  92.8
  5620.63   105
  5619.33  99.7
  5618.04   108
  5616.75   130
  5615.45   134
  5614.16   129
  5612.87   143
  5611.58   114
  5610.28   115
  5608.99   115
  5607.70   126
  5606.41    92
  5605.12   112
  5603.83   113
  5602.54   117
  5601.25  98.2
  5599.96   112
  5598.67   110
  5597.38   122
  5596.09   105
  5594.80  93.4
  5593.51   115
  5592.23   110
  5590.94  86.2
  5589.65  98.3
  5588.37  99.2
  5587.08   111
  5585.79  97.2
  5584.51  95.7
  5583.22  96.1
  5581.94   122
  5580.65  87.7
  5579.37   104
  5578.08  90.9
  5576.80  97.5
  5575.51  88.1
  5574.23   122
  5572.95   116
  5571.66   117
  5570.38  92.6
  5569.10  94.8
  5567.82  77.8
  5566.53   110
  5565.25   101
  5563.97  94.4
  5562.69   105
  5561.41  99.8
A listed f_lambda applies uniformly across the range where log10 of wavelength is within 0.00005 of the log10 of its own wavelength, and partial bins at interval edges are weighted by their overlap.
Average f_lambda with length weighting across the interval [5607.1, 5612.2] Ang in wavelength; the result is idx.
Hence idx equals 117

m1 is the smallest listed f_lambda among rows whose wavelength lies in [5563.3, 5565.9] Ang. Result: 94.4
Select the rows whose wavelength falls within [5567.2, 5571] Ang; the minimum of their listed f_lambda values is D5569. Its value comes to 77.8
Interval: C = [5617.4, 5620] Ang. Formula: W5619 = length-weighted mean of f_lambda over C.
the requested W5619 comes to 104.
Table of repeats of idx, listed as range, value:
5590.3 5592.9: 98.5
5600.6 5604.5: 109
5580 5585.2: 100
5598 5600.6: 111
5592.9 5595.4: 104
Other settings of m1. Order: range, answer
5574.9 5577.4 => 88.1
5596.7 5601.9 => 98.2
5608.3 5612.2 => 114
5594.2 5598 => 93.4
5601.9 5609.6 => 92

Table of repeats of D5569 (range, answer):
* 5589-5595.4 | 86.2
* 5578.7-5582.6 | 87.7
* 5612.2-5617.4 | 129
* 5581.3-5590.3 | 95.7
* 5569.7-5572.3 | 92.6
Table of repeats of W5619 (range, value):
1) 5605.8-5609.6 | 111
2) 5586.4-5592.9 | 101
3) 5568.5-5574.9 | 109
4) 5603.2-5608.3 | 111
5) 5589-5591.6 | 92.4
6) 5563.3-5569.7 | 95.6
